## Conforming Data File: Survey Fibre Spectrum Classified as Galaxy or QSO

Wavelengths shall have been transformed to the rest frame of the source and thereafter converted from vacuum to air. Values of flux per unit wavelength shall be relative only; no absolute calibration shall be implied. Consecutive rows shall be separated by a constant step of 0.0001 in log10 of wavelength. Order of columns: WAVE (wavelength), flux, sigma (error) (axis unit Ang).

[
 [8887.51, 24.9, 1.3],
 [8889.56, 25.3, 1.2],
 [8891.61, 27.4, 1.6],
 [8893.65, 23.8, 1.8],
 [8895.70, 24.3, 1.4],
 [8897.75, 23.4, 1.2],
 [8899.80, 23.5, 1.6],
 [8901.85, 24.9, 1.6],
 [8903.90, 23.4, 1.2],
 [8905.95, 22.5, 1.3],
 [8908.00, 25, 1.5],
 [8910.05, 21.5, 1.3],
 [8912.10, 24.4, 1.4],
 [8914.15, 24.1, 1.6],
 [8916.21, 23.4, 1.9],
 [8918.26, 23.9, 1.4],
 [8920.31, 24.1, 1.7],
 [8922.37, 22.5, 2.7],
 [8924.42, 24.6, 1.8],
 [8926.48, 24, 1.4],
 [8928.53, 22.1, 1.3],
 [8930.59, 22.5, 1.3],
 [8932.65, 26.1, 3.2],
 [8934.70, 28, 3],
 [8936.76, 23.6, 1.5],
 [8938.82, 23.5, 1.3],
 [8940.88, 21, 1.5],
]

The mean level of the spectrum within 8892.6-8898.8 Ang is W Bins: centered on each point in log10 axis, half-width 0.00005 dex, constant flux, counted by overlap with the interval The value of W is 23.9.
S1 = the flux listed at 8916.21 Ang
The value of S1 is 23.4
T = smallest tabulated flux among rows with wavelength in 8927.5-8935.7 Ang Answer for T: 22.1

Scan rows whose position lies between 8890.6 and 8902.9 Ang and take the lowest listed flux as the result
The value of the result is 23.4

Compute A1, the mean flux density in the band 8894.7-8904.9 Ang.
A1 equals 23.9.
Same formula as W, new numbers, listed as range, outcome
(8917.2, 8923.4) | 23.5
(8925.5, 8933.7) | 23.7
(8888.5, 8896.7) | 25.2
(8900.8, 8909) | 23.9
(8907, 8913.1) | 23.6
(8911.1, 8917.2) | 23.9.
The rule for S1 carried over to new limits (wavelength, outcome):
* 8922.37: 22.5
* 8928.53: 22.1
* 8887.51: 24.9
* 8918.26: 23.9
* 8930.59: 22.5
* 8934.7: 28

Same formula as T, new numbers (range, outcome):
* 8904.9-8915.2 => 21.5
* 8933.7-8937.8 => 23.6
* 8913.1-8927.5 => 22.5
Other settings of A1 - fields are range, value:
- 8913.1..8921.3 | 23.9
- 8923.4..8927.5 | 24.3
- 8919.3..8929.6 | 23.4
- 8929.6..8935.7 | 25.6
